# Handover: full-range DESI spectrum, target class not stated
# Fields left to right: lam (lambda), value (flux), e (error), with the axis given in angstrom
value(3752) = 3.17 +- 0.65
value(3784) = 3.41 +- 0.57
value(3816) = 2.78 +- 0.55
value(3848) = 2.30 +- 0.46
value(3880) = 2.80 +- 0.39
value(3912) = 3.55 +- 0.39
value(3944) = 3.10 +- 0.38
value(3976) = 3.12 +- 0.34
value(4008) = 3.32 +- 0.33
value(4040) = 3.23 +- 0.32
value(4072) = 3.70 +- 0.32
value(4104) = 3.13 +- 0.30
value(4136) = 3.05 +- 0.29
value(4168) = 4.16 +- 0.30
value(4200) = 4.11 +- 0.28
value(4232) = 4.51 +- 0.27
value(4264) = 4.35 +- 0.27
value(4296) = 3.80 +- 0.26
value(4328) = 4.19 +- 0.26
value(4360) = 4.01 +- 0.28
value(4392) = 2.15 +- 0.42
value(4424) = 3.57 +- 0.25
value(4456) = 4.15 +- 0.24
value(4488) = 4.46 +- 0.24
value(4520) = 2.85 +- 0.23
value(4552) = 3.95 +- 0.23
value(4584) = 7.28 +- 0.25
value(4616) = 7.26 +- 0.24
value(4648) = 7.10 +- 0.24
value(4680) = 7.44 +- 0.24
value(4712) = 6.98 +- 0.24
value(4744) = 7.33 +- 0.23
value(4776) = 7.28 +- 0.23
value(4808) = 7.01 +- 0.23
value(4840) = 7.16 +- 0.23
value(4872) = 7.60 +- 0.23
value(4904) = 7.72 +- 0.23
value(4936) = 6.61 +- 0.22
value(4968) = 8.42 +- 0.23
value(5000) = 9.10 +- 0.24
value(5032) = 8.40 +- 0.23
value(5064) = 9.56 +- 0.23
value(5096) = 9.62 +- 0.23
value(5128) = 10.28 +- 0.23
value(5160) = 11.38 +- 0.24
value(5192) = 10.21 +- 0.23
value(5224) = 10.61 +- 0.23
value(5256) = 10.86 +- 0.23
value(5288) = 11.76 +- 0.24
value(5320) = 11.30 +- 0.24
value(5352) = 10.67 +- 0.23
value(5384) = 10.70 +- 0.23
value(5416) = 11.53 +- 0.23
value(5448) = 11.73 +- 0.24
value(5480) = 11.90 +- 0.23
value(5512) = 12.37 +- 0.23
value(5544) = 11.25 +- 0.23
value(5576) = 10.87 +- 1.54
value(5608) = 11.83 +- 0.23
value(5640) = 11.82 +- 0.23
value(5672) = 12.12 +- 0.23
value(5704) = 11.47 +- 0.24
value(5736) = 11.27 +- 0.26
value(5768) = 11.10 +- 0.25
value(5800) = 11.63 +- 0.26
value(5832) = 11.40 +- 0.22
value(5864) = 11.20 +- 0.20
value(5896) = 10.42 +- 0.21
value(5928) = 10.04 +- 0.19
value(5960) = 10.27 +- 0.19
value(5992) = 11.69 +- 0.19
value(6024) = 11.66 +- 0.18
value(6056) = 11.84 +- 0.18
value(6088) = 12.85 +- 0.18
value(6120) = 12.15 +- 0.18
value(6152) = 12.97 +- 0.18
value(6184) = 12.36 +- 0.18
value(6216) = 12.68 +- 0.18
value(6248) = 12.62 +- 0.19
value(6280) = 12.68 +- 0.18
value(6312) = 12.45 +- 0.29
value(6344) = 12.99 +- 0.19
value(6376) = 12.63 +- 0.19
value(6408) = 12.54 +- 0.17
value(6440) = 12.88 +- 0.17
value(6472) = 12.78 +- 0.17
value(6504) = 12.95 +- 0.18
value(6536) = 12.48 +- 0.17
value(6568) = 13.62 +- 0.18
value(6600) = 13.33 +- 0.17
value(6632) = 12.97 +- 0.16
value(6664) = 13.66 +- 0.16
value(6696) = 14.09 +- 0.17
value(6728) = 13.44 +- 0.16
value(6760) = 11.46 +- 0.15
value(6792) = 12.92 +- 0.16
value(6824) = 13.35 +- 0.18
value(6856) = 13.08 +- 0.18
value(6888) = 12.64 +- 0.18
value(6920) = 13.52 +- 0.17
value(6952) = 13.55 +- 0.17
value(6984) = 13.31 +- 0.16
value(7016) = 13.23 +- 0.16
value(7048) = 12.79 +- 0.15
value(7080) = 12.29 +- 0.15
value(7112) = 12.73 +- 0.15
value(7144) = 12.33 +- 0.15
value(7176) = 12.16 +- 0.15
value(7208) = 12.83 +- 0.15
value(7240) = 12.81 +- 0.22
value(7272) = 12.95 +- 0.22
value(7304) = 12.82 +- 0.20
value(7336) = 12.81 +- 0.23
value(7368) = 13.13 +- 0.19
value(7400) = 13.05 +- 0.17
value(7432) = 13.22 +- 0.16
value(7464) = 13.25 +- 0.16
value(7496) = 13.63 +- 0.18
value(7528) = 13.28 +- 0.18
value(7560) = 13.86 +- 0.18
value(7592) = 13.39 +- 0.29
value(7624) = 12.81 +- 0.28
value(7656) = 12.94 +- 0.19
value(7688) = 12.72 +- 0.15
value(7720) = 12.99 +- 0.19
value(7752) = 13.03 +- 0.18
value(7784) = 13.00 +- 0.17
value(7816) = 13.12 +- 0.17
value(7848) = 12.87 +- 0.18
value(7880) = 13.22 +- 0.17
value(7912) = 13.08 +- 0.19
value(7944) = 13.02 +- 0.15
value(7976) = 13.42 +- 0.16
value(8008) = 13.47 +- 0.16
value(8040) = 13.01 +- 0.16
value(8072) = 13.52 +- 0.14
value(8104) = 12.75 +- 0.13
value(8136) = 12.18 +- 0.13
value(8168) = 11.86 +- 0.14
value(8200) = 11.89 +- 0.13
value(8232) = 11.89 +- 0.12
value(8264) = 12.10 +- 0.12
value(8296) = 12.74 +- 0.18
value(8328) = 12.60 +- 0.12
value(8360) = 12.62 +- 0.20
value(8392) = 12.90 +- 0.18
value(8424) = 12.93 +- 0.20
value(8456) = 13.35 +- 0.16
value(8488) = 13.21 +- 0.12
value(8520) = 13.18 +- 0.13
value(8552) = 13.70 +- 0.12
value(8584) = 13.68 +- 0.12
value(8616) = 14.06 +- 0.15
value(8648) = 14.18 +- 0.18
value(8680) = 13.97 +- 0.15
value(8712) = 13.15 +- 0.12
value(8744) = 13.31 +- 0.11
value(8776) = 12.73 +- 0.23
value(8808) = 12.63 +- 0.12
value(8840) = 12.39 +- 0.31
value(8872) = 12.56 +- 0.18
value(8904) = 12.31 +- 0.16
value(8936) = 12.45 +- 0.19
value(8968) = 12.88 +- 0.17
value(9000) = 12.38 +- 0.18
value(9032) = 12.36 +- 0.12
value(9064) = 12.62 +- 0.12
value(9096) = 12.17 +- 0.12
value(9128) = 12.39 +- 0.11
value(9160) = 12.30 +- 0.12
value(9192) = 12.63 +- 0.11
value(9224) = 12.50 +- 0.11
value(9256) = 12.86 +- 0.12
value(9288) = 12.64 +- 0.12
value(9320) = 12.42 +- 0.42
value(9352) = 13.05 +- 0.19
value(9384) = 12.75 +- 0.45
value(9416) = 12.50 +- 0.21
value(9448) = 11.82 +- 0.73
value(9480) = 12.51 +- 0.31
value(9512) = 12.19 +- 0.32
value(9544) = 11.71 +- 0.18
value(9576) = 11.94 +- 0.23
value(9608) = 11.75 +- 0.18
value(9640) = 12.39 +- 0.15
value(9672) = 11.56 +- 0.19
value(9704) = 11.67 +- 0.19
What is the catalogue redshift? 0.147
